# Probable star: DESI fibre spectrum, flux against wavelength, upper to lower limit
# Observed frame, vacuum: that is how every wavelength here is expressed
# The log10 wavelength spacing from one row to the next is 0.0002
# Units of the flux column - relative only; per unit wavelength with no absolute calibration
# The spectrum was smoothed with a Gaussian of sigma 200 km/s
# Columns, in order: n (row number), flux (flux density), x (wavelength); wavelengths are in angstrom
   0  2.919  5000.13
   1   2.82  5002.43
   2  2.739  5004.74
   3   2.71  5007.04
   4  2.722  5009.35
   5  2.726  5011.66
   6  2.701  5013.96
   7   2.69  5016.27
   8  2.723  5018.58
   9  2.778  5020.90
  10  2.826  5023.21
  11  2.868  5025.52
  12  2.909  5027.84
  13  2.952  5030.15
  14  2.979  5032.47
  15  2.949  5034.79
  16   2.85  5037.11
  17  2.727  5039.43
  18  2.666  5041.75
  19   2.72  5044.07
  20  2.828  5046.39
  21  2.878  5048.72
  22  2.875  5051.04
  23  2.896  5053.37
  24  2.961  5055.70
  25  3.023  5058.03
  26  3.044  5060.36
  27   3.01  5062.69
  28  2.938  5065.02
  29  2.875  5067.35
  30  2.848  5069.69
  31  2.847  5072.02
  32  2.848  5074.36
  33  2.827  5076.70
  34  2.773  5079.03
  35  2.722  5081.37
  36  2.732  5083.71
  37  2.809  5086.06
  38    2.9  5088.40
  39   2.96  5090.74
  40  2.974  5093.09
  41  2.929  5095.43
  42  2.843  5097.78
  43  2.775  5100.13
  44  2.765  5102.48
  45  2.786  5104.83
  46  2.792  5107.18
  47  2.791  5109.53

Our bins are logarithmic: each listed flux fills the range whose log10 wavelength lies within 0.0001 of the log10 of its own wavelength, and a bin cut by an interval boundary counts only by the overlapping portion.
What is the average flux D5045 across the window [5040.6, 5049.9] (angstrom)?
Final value 2.78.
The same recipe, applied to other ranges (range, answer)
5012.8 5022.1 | 2.72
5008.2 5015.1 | 2.72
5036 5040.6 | 2.79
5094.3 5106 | 2.82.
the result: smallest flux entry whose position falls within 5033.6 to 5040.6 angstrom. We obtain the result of 2.727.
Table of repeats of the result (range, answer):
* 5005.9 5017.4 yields 2.69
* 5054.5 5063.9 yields 2.961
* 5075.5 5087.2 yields 2.722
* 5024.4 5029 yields 2.868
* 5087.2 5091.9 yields 2.9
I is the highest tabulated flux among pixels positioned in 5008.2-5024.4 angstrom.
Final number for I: 2.826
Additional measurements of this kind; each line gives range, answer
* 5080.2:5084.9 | 2.732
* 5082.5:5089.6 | 2.9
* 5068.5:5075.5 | 2.848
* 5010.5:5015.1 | 2.726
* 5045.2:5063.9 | 3.044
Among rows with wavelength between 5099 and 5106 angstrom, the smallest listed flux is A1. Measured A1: 2.765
